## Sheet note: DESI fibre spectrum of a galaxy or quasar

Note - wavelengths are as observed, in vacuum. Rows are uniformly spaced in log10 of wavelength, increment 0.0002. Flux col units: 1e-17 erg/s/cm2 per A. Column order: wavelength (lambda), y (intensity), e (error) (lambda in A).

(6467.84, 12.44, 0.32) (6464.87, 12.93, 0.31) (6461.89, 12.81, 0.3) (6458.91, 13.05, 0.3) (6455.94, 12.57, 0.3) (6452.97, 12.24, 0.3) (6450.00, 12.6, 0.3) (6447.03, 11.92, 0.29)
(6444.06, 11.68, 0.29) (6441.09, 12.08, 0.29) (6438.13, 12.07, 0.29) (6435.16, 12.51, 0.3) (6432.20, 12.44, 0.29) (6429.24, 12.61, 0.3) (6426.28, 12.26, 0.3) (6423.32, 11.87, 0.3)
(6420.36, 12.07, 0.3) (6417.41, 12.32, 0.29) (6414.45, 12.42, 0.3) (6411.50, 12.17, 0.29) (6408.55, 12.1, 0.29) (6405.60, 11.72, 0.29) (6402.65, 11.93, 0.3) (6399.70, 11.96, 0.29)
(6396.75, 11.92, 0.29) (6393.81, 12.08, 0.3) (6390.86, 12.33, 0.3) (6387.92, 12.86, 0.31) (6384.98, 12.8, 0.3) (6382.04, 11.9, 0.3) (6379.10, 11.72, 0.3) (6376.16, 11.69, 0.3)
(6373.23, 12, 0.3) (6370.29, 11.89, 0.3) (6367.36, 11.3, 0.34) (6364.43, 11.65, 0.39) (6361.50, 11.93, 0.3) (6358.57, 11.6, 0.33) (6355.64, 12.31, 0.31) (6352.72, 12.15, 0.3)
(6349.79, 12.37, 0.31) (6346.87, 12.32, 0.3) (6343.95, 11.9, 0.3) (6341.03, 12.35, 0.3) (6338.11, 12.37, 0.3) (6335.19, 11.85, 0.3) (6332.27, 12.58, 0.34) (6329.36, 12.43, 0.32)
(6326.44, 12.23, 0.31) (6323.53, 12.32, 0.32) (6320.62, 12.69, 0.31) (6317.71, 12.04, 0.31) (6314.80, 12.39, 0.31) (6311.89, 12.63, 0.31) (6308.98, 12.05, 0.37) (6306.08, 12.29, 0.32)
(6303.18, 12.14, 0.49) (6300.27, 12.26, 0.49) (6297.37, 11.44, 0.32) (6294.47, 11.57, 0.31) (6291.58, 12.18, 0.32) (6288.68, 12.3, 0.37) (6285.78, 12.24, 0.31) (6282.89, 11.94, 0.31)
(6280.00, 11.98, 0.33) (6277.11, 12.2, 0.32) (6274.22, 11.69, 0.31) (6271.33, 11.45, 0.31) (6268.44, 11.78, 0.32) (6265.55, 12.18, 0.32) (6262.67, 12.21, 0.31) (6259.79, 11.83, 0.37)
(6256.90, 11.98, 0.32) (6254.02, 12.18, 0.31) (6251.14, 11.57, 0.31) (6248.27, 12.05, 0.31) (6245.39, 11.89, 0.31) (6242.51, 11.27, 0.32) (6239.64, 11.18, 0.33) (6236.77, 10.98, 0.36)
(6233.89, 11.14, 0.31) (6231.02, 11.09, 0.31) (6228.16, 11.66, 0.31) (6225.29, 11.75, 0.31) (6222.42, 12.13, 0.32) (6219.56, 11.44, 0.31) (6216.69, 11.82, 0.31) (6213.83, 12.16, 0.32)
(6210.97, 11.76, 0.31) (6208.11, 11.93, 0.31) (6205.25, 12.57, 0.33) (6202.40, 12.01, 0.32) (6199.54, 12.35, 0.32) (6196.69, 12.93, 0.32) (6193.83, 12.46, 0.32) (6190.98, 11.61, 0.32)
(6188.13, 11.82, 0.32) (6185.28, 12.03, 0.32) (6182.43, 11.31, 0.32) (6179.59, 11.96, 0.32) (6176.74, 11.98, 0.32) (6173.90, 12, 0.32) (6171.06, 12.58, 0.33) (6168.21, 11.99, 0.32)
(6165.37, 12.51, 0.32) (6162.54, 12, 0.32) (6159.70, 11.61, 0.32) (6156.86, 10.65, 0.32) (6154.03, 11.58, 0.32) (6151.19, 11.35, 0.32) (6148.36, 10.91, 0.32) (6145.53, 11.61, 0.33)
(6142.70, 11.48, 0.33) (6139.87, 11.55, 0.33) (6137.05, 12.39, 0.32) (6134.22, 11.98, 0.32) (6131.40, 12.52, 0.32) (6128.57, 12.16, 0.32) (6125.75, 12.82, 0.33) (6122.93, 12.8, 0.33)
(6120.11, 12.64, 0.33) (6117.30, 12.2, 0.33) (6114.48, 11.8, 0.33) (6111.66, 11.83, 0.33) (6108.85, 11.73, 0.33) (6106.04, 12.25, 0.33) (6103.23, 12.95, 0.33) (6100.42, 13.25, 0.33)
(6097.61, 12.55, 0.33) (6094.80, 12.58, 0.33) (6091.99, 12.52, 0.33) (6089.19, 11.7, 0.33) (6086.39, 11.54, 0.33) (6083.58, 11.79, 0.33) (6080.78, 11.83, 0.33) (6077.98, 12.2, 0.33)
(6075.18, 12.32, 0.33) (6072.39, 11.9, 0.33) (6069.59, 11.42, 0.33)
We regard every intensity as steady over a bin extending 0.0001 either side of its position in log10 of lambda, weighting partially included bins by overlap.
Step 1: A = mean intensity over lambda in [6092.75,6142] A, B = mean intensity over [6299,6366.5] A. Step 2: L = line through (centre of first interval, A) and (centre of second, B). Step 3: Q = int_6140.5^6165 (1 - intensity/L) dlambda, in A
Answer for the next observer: 1.7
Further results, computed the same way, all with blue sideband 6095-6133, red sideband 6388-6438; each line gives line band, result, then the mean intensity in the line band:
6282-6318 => 0.46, 12.1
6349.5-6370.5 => 0.61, 11.9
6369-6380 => 0.35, 11.8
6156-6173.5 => 0.63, 11.9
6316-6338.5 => -0.11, 12.3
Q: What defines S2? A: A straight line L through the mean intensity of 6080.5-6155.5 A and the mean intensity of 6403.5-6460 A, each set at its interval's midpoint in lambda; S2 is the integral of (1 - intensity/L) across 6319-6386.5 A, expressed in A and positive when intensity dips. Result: 0.6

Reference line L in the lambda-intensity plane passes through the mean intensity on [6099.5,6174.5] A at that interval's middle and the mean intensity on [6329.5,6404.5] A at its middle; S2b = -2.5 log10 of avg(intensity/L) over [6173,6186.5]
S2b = 0.02 mag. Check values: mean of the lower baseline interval 12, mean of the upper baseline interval 12.1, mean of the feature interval 11.9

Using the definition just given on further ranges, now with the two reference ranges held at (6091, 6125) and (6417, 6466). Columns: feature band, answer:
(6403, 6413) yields 0.03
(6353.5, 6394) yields 0.03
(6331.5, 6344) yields 0.01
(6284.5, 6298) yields 0.04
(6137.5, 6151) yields 0.09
